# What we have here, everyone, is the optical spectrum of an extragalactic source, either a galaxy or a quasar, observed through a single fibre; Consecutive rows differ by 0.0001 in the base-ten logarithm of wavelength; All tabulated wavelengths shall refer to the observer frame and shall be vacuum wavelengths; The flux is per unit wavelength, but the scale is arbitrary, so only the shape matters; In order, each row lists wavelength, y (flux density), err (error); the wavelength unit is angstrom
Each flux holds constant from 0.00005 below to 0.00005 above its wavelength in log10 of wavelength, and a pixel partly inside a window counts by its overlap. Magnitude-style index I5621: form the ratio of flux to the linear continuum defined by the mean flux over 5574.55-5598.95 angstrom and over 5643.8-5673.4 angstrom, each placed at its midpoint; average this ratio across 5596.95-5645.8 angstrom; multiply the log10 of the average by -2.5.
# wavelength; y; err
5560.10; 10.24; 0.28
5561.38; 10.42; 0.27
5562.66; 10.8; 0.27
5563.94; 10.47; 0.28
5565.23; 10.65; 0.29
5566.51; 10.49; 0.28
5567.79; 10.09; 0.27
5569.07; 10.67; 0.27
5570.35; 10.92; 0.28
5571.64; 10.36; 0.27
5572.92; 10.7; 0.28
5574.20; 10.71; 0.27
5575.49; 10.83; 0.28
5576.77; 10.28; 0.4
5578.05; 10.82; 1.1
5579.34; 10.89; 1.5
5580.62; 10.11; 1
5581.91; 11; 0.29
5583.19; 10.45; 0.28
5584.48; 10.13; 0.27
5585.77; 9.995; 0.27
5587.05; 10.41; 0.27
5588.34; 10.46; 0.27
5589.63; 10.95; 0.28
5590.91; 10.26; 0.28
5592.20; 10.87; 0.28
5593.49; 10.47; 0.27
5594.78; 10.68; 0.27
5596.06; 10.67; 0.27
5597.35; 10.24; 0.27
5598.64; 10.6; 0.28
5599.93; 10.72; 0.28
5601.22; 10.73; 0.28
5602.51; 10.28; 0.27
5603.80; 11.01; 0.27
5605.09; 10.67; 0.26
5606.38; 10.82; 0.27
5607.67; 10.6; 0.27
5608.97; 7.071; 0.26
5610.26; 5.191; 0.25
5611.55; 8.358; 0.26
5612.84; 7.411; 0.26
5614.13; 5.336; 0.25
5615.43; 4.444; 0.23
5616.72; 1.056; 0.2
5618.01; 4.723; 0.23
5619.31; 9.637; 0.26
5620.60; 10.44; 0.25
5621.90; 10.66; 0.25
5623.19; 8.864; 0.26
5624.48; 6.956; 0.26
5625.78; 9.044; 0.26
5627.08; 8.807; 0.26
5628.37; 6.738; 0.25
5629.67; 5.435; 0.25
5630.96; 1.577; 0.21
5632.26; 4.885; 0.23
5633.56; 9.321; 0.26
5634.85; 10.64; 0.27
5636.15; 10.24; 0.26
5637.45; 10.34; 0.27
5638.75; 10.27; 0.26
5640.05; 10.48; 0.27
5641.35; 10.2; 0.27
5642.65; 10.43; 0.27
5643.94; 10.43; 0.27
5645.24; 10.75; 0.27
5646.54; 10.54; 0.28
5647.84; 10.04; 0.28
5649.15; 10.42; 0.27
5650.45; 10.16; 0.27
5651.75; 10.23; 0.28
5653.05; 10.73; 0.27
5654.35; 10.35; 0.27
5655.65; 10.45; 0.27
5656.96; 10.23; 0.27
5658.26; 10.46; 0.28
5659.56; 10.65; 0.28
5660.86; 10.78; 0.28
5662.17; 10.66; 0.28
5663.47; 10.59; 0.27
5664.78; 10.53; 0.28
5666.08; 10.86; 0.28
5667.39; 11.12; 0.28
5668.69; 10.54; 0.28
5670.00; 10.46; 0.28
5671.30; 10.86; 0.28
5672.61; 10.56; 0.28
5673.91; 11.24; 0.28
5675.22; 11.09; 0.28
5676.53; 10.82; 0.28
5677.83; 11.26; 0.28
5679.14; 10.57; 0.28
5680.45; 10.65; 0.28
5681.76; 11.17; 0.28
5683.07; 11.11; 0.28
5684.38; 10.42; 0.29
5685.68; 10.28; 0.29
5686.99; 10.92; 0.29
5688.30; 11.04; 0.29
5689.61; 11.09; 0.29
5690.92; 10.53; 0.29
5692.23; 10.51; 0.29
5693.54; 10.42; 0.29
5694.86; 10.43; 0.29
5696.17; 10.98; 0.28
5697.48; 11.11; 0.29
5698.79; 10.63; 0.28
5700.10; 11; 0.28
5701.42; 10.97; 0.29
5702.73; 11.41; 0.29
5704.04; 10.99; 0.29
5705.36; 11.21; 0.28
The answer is 0.227 mag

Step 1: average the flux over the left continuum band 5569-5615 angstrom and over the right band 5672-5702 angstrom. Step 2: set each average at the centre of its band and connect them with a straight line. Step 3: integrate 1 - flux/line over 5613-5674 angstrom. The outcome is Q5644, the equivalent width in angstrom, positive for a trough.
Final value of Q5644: 7.3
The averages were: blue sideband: 10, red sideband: 10.8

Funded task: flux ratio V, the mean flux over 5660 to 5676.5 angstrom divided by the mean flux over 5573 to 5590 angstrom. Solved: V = 1.02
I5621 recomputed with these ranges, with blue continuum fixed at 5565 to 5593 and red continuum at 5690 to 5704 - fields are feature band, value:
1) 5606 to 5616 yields 0.40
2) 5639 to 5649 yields 0.03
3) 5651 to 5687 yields 0.01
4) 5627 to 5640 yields 0.33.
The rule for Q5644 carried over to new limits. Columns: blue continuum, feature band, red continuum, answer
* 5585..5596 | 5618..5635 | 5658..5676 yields 4.7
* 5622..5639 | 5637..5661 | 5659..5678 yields -2.8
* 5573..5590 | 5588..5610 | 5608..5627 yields -3.5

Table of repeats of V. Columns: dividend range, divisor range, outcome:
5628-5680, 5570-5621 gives 1.05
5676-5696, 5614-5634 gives 1.59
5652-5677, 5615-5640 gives 1.39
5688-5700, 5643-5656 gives 1.03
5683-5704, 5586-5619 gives 1.20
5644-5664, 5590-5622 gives 1.18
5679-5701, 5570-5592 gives 1.02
